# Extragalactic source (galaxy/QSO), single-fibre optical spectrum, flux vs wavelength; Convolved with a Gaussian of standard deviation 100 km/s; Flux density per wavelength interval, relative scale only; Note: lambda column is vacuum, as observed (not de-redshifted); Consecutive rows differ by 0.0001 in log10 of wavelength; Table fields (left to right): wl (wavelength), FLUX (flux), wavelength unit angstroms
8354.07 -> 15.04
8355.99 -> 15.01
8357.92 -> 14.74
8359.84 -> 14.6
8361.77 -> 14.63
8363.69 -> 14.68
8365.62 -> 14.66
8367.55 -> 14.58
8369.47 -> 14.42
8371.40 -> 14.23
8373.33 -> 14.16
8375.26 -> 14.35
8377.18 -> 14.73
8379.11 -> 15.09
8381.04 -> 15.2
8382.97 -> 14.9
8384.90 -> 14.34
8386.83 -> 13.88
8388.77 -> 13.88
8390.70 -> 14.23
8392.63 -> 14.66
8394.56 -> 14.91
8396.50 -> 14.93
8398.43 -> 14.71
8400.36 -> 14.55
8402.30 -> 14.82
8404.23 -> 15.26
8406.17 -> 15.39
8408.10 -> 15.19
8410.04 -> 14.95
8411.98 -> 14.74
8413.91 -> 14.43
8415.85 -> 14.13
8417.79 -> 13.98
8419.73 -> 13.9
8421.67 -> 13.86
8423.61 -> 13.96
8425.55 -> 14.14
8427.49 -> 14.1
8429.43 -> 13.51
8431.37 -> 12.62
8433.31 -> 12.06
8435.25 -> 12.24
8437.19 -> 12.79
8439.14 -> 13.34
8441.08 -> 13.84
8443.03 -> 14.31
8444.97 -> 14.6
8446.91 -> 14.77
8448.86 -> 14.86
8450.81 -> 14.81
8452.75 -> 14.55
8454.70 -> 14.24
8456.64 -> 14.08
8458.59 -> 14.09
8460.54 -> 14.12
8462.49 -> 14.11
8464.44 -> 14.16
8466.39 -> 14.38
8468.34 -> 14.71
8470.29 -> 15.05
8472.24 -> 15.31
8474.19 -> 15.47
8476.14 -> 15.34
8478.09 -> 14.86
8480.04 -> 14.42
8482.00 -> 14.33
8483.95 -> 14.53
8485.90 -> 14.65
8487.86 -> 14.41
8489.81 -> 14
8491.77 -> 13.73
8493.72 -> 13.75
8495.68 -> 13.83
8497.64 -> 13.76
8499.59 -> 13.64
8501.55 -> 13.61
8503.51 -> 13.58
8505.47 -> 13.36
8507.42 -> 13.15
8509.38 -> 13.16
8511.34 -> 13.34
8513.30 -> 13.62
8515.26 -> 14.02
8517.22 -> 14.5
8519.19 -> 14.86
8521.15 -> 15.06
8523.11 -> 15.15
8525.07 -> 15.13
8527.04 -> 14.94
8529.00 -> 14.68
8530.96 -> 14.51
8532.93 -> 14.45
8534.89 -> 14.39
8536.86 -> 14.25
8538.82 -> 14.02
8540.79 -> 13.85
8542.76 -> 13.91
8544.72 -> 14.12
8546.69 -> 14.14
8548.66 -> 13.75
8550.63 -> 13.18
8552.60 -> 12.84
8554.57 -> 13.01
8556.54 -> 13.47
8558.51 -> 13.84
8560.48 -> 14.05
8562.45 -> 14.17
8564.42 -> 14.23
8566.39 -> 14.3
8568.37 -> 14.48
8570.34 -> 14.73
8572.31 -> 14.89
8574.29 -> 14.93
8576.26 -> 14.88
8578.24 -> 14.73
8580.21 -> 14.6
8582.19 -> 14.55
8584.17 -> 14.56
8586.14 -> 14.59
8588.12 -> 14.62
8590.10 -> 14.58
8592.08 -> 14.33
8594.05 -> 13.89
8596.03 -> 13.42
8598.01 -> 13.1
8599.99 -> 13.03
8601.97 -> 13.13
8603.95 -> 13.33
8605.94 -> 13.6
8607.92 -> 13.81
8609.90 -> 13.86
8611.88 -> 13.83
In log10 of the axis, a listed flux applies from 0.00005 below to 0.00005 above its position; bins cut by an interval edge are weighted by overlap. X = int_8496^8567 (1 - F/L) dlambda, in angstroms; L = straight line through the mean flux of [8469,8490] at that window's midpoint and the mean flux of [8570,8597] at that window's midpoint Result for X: 3.2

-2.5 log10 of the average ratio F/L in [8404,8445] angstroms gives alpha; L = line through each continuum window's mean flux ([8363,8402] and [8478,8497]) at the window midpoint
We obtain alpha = 0.04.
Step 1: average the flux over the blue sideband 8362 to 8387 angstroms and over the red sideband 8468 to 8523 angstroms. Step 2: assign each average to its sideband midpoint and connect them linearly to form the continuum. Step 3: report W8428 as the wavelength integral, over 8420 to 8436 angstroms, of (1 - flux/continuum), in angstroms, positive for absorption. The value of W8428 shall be 1.2 angstroms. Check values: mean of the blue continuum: 14.6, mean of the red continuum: 14.2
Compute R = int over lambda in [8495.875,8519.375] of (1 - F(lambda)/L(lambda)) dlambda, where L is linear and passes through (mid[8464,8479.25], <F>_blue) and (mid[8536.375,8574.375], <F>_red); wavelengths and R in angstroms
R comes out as 1.4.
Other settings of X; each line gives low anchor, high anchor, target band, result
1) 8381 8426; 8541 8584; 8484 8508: 0.8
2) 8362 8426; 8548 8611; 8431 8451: 1.1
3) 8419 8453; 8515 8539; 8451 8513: 0.1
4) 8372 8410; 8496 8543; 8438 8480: -0.4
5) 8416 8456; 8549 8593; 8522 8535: -0.6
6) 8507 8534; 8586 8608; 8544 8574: 0.2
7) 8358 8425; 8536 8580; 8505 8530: -0.1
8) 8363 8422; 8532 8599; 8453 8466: 0.2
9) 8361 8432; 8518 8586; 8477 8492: 0.0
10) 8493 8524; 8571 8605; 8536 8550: 0.0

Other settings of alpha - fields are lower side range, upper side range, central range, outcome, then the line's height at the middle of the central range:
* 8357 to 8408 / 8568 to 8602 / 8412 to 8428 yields 0.037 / 14.6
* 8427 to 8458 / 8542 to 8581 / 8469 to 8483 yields -0.081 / 13.9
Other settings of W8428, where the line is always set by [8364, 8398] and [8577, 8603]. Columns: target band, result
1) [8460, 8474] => -0.3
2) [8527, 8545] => -0.1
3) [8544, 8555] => 0.5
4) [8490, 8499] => 0.3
